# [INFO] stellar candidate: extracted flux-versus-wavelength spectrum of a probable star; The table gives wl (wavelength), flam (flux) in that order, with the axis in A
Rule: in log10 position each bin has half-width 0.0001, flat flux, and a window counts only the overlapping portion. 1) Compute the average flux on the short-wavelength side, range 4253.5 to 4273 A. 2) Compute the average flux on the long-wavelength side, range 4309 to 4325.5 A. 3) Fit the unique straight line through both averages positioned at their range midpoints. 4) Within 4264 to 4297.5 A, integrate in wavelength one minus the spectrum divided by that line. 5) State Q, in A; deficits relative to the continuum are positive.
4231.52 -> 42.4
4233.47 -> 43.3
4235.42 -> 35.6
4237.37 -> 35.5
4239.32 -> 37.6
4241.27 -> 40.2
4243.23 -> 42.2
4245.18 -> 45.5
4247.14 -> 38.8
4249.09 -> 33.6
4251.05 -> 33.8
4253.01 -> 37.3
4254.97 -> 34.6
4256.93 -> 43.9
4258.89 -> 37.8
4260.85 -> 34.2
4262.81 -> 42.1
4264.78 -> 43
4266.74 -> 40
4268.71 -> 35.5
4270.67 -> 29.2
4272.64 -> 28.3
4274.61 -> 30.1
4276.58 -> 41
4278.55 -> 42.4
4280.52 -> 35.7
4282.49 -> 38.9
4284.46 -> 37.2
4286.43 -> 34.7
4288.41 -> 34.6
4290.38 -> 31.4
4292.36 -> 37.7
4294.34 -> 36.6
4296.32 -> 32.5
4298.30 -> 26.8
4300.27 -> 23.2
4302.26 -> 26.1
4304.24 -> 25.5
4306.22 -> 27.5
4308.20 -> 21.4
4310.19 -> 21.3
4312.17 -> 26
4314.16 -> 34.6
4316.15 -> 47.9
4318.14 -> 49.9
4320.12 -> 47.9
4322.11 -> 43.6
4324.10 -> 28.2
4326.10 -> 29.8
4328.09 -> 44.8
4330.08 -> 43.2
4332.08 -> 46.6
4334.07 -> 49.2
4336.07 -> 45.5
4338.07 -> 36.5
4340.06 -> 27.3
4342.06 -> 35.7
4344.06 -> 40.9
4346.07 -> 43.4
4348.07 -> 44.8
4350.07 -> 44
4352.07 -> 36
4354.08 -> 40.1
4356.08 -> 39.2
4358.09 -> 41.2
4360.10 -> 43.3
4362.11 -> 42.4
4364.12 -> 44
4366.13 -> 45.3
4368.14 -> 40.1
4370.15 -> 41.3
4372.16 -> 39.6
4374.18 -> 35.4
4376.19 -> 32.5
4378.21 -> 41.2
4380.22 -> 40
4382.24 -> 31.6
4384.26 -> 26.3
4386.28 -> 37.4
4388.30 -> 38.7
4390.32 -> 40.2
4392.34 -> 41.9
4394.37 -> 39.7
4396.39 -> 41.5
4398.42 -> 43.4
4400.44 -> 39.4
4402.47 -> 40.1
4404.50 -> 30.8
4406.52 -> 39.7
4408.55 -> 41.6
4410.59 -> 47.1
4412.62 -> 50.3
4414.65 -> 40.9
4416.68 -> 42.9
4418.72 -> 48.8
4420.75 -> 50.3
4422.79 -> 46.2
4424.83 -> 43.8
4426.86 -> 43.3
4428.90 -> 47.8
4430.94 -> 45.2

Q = 1.3 A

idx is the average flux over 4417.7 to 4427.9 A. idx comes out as 46.5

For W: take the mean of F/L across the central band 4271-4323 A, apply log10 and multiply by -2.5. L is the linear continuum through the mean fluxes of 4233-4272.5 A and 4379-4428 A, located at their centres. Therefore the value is 0.149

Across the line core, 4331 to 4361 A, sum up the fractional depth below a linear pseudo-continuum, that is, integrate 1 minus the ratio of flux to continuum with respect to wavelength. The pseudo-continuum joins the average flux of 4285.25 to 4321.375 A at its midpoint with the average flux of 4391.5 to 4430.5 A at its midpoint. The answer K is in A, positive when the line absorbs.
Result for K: -3.4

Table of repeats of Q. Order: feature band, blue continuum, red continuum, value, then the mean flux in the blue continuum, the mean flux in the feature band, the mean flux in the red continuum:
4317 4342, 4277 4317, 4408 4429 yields -3.6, 32.2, 40.9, 45.7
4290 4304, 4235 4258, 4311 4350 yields 3.3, 38.3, 30.3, 40.3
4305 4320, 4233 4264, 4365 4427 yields 2.3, 38.4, 33.5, 40.7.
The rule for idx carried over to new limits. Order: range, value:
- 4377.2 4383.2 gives 37.7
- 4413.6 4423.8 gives 45.8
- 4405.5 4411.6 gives 42.8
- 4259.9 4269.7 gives 39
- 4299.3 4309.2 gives 24.7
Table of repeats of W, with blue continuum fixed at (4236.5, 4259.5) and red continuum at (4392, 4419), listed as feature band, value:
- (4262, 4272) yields 0.036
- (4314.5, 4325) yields -0.082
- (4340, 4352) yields 0.014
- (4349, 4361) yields 0.002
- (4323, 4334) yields 0.019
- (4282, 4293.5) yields 0.106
